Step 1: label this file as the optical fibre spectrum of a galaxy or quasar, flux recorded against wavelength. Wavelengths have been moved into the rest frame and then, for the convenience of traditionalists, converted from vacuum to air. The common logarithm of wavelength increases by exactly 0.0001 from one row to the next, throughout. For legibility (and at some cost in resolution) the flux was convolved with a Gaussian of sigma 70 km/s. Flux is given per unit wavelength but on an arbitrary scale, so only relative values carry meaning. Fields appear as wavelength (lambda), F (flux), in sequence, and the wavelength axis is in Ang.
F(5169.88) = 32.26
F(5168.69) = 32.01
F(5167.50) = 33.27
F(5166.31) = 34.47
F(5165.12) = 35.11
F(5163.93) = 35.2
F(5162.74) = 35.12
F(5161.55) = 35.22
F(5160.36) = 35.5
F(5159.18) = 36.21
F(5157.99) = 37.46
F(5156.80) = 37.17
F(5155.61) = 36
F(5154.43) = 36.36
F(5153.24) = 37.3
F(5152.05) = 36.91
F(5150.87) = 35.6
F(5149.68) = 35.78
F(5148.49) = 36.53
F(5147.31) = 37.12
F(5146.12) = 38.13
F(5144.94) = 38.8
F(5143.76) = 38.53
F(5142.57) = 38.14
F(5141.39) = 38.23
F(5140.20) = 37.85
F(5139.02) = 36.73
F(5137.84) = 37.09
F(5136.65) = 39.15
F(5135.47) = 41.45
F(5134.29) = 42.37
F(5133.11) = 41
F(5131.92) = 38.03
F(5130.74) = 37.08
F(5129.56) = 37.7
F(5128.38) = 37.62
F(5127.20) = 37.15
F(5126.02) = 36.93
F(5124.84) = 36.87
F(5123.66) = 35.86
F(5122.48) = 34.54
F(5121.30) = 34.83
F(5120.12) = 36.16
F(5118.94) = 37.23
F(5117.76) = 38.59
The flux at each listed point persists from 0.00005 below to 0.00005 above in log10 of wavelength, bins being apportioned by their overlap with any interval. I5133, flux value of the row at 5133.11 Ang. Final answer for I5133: 41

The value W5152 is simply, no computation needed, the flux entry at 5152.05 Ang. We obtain 36.91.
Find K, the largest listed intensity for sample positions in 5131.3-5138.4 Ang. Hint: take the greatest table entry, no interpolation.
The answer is 42.37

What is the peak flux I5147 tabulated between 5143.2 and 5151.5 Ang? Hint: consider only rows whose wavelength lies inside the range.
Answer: 38.8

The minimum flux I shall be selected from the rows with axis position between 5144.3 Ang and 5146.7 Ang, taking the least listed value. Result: 38.13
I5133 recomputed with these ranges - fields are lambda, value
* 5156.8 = 37.17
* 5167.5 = 33.27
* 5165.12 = 35.11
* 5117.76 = 38.59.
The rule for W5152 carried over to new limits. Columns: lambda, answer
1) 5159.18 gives 36.21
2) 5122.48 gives 34.54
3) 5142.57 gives 38.14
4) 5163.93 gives 35.2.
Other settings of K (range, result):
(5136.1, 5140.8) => 39.15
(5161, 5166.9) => 35.22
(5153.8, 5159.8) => 37.46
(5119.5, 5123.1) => 36.16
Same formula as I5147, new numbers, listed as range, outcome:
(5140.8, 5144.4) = 38.53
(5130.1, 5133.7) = 41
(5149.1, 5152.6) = 36.91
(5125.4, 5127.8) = 37.15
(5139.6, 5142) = 38.23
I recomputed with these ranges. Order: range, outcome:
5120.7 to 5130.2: 34.54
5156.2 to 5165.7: 35.11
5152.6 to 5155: 36.36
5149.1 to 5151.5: 35.6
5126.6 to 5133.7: 37.08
